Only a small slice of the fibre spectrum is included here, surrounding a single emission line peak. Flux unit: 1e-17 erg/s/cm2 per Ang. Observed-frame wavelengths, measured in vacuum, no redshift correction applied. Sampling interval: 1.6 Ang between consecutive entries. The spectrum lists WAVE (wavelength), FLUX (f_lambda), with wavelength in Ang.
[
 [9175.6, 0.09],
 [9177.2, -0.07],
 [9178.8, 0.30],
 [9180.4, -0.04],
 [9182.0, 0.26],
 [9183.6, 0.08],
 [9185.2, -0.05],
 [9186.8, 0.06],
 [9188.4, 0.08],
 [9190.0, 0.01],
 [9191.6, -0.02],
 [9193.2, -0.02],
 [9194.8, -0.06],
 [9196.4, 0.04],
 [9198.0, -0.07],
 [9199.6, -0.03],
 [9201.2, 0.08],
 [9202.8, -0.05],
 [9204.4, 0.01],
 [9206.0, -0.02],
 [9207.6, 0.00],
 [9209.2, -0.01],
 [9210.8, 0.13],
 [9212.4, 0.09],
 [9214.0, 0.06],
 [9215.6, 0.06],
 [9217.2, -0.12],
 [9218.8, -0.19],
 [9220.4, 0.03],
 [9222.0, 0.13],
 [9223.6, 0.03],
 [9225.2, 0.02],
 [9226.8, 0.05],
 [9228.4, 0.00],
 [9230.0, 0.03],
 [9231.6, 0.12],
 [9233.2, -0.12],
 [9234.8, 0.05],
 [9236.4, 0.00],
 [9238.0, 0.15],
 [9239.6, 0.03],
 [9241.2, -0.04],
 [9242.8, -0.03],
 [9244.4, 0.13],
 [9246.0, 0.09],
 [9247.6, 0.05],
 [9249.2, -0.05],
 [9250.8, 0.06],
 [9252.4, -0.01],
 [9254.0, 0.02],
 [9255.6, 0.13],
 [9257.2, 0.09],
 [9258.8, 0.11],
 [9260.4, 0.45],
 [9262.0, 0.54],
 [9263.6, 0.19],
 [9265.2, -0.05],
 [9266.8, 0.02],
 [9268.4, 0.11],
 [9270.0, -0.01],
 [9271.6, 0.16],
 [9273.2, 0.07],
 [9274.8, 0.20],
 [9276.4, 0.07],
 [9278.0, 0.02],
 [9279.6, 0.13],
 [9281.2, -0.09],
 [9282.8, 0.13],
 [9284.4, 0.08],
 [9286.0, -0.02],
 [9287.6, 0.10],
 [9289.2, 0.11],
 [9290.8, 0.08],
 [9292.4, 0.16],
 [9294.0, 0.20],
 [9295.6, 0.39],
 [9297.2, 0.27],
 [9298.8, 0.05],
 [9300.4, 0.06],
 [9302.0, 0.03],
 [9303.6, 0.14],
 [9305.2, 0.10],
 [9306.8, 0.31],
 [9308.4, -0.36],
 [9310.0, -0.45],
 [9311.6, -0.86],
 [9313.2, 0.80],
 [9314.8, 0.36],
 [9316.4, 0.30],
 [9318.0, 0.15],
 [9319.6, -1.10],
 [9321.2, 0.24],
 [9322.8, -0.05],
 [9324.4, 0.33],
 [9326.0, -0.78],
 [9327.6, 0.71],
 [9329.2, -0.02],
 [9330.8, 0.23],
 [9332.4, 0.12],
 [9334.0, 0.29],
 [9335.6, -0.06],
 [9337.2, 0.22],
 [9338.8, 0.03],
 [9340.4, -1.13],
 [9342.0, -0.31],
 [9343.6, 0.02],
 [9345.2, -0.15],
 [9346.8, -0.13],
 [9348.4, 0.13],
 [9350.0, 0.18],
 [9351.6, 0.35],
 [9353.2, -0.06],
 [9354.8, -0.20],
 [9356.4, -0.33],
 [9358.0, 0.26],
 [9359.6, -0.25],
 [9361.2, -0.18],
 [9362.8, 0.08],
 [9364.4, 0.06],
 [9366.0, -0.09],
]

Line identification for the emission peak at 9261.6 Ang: H-gamma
